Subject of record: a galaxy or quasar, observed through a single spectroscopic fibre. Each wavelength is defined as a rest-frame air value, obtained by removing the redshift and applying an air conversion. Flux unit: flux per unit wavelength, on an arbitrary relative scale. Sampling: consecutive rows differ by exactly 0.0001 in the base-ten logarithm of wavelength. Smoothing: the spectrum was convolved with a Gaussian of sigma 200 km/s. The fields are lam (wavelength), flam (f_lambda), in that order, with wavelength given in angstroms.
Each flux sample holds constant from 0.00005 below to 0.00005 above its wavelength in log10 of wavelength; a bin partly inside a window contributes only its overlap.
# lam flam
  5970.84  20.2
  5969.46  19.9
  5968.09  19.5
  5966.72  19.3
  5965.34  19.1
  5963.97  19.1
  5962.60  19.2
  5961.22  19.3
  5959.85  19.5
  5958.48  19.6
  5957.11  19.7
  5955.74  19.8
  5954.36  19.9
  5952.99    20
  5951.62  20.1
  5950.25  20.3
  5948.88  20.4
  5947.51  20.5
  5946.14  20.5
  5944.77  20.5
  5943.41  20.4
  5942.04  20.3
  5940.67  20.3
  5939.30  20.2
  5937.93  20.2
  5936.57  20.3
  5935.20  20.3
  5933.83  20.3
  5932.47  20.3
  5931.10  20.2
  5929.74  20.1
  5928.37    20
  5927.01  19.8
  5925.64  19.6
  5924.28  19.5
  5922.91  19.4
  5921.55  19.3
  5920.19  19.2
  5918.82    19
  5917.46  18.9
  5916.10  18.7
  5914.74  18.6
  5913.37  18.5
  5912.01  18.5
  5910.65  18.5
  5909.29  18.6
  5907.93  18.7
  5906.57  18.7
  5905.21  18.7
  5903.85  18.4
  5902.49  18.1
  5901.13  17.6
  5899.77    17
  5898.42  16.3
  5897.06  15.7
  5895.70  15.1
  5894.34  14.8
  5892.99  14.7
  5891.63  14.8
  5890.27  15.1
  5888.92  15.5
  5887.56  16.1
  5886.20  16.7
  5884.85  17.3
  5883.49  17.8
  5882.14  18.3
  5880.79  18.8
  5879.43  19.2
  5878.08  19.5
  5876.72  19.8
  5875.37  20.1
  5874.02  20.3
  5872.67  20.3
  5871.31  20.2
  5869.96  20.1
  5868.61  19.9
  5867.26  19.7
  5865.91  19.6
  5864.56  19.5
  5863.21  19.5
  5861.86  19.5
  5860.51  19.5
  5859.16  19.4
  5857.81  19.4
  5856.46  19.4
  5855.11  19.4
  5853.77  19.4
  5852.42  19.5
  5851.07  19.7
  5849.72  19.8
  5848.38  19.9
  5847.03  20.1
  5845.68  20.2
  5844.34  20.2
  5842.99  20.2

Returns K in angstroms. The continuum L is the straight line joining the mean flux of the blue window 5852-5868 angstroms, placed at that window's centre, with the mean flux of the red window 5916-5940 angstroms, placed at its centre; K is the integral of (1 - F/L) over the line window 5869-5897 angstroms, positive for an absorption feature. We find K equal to 2.69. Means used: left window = 19.5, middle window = 17.7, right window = 19.8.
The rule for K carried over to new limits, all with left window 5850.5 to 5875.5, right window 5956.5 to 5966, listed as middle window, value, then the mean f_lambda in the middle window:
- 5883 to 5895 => 2.3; 15.8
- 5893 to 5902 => 1.6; 16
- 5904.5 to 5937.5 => 0.3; 19.3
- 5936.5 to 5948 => -0.5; 20.4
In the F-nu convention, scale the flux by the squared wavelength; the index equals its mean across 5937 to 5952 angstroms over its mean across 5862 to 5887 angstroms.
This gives 1.08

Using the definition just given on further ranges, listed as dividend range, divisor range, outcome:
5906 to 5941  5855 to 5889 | 1.04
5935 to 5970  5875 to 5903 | 1.20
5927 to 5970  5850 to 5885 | 1.05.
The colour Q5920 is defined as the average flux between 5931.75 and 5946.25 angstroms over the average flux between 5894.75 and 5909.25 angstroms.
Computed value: 1.2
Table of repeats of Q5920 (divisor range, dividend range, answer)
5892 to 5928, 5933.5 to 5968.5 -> 1.10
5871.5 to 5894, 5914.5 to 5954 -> 1.12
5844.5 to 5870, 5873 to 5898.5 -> 0.88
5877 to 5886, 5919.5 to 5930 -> 1.06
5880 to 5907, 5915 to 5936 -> 1.17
